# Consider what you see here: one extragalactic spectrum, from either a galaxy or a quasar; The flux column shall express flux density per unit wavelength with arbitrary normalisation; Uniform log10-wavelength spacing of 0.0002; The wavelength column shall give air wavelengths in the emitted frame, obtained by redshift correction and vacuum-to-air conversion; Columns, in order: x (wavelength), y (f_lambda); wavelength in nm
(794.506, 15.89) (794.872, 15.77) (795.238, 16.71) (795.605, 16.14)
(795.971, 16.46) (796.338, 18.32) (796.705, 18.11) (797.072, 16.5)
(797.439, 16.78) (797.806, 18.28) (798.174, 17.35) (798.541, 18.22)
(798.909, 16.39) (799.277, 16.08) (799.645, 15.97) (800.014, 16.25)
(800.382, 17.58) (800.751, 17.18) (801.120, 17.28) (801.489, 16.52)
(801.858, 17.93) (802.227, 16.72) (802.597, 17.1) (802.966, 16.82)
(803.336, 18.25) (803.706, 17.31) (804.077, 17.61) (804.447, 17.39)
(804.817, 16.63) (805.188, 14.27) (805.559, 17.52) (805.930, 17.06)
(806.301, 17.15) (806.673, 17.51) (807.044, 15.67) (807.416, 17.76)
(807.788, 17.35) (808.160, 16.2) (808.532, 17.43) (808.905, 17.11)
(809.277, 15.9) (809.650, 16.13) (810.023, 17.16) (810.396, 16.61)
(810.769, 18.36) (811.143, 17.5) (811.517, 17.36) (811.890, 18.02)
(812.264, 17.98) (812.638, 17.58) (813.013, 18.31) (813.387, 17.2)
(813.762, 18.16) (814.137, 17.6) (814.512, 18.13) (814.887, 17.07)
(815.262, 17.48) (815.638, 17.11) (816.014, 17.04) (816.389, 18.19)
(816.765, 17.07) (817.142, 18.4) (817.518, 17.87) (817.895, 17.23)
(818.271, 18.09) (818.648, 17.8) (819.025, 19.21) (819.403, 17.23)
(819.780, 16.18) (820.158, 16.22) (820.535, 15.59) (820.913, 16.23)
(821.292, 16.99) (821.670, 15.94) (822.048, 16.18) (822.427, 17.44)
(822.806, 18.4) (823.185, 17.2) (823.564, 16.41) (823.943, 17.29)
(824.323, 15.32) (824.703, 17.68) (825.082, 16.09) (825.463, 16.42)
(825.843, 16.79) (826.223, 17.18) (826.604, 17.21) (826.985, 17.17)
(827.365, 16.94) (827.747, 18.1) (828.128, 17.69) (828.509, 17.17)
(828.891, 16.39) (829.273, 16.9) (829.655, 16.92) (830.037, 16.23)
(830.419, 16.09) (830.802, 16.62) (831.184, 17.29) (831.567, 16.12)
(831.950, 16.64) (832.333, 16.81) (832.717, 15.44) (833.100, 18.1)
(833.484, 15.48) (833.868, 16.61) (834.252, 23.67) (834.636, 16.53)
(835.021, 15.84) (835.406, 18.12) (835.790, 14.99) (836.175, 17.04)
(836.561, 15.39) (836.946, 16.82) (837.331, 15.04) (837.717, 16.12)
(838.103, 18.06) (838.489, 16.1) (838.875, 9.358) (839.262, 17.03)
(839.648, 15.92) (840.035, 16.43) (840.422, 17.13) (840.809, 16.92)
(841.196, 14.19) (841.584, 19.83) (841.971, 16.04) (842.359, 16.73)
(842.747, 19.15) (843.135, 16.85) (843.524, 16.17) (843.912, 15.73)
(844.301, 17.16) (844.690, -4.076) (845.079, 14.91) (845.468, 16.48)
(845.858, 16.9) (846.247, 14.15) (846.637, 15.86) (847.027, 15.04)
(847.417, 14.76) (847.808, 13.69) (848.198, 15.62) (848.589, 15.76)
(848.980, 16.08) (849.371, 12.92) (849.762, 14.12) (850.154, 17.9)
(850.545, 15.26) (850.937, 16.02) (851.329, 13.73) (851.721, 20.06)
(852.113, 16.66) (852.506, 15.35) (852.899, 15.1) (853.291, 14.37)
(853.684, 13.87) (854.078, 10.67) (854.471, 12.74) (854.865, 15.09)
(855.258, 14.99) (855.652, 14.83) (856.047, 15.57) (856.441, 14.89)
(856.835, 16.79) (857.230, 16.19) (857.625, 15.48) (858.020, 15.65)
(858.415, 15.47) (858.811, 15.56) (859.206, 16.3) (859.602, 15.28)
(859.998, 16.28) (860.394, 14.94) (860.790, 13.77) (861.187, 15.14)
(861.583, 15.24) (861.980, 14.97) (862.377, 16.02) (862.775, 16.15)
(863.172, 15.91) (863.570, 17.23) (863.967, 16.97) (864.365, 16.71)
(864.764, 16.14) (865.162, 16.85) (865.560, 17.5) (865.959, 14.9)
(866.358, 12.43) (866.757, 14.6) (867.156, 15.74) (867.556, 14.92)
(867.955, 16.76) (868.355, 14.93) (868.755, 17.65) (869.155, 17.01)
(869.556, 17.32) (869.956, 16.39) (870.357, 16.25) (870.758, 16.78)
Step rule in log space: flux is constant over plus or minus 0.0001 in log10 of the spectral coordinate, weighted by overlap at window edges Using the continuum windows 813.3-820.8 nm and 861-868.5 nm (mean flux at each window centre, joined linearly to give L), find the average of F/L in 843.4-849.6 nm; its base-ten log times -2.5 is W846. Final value 0.16 mag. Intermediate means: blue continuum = 17.4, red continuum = 15.7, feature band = 14.2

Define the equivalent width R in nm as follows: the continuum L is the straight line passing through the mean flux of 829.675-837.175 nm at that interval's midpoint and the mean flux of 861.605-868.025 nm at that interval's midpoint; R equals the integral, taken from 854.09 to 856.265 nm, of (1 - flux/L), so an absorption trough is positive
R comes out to 0.246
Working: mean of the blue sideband 16.8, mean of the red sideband 15.8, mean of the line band 14.3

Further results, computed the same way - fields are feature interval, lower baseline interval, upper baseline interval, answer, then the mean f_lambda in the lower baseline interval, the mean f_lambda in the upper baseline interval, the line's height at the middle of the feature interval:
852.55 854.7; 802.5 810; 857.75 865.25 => 0.329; 16.9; 15.8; 16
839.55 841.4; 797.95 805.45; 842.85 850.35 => -0.154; 17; 14.6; 14.9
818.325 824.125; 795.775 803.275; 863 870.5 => -0.066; 17.1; 16.1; 16.8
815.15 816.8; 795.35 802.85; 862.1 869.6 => -0.059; 17.1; 16.1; 16.8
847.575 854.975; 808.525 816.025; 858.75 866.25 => 0.550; 17.4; 15.9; 16.2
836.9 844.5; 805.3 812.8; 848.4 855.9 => -0.358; 17.1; 15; 15.6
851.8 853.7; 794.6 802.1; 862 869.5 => 0.084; 17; 16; 16.2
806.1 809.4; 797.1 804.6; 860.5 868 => 0.011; 17.1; 15.7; 17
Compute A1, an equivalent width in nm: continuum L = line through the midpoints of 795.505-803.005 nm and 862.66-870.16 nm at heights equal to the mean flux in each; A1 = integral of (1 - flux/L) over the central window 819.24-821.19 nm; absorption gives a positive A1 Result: 0.05 nm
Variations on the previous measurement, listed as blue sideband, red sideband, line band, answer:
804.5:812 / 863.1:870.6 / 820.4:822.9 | 0.02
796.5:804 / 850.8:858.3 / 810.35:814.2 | -0.24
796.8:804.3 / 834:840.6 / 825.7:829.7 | -0.13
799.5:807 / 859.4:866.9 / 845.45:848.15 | 0.14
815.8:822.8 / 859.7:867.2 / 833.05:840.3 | 0.07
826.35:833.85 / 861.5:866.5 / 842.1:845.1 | 0.44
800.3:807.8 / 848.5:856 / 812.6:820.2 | -0.49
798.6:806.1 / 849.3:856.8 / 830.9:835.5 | -0.42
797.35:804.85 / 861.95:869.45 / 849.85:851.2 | 0.02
